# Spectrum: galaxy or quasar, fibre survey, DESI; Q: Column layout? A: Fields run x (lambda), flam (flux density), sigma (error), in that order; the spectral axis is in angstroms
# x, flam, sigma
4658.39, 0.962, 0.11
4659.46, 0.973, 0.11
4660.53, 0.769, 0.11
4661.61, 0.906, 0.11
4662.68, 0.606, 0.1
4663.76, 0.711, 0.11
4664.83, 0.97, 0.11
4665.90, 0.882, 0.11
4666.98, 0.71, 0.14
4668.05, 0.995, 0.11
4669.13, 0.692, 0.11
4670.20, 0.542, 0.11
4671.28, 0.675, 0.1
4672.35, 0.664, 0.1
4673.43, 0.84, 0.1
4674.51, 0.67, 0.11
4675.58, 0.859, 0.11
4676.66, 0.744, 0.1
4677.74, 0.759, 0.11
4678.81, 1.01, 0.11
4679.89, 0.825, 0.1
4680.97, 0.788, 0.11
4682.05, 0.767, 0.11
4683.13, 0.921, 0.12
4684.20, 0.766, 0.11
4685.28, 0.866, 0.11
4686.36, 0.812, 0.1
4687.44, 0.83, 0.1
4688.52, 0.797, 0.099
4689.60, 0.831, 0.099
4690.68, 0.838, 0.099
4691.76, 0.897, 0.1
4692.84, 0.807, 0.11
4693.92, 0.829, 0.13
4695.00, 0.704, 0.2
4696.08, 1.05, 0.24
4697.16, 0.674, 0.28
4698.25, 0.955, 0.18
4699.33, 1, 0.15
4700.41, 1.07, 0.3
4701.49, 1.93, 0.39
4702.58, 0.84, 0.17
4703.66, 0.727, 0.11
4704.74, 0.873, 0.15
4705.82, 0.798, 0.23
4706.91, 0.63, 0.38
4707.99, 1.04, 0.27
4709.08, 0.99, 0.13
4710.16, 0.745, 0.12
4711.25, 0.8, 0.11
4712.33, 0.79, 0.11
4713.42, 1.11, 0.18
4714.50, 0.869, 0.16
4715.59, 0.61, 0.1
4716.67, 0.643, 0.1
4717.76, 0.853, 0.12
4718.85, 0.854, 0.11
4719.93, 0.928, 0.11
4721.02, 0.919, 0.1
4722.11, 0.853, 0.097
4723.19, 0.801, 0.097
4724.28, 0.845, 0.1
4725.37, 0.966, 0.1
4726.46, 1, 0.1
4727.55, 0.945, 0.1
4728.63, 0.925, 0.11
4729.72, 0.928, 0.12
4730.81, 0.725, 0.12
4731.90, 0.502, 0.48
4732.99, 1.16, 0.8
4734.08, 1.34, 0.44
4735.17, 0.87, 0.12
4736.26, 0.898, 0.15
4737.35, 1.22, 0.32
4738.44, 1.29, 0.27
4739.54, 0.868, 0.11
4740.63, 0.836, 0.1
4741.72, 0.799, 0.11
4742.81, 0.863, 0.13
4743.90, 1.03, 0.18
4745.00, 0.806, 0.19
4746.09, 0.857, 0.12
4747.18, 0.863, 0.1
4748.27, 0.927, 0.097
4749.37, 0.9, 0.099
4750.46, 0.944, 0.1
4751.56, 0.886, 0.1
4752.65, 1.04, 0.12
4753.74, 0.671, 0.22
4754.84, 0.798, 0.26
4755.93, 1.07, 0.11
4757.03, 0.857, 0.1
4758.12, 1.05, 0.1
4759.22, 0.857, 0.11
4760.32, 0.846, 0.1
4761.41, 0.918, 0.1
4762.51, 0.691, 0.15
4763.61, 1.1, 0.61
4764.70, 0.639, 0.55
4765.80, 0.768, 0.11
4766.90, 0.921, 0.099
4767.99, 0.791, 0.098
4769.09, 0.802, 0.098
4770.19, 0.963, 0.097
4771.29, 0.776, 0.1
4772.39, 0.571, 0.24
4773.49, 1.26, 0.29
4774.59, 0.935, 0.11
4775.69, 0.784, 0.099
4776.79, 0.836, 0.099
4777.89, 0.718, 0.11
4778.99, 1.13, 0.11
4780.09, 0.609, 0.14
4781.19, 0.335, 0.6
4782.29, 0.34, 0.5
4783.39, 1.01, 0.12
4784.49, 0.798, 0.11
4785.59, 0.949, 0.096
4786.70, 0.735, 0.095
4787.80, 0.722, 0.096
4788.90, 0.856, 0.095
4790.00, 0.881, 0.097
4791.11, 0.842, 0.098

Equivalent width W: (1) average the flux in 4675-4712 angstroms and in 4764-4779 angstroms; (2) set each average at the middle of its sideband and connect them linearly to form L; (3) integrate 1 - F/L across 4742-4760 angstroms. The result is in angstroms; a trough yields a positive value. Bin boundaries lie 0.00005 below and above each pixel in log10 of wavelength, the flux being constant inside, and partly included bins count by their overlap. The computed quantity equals -1.0 angstroms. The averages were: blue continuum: 0.875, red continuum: 0.842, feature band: 0.899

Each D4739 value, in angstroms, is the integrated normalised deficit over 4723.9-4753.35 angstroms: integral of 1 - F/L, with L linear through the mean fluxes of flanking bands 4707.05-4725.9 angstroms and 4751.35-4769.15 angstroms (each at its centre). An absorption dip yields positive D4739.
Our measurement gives -2.5 angstroms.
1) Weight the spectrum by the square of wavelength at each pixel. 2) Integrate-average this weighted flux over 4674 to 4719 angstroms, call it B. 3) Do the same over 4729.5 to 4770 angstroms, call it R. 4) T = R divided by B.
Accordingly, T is 1.07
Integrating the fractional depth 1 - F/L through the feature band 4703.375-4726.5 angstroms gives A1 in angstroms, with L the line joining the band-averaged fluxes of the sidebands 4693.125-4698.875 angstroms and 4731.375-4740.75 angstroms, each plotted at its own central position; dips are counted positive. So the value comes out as 1.9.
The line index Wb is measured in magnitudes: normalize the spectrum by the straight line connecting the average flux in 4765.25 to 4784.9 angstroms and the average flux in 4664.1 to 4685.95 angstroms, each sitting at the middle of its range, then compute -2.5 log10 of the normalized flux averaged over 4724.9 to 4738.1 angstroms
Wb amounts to -0.20 mag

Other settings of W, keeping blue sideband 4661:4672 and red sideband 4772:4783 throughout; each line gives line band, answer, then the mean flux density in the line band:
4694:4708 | -3.18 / 0.938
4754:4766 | -1.75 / 0.87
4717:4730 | -2.29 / 0.897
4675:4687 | -0.98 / 0.828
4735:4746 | -2.68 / 0.946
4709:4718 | -0.59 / 0.814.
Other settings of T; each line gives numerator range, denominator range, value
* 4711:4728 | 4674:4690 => 1.07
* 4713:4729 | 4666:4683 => 1.15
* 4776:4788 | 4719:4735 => 0.83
